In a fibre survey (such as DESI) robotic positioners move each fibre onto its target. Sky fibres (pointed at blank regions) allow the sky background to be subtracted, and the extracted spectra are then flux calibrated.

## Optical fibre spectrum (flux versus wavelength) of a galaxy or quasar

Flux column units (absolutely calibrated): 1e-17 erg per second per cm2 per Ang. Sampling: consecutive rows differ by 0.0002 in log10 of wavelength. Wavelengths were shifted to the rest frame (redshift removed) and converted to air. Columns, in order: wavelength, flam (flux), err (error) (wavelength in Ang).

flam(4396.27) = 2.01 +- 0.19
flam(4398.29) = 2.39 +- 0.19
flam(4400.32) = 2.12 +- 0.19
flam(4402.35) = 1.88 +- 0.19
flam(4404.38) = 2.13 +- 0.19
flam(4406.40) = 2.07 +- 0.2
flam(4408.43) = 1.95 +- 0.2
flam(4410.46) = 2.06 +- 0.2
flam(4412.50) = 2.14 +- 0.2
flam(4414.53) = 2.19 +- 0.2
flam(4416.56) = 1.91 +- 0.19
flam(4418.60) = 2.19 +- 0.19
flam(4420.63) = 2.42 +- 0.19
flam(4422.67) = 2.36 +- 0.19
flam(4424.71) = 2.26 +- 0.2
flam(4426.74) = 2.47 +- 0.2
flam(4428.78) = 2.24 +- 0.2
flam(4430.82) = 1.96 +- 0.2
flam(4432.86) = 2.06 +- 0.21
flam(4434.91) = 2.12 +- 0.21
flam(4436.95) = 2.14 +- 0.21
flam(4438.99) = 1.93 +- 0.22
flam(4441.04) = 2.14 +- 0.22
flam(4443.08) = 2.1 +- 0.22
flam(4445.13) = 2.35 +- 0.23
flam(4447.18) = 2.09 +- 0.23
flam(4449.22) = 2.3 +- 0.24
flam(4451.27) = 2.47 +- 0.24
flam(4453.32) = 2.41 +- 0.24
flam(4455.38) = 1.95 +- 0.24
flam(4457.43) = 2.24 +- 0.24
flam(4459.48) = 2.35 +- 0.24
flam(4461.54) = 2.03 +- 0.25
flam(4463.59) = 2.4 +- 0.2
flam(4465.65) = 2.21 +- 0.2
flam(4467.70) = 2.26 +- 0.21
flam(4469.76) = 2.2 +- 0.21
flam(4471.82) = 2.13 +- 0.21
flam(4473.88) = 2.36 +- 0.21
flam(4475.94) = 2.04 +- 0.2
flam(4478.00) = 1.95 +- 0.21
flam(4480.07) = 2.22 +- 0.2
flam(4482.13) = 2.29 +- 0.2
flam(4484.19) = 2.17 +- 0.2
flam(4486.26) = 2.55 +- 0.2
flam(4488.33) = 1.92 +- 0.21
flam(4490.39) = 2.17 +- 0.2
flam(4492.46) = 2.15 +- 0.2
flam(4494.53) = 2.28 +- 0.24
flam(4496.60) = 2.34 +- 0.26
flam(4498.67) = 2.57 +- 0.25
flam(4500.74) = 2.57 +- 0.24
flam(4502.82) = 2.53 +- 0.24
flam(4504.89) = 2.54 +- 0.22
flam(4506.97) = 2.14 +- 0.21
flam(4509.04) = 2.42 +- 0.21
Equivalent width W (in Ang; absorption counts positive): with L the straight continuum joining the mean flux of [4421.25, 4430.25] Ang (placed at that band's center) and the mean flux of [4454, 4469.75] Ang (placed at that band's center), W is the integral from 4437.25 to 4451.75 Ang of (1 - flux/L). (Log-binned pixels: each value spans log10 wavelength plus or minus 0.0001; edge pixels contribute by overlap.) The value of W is 0.5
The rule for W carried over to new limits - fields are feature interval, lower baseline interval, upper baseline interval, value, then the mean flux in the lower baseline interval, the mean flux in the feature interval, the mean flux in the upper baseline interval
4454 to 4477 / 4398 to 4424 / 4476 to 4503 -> 0.3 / 2.13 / 2.2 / 2.27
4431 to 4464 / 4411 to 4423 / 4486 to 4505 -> 1.0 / 2.19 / 2.18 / 2.35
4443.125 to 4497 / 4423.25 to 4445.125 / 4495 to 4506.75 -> 2.4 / 2.16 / 2.22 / 2.47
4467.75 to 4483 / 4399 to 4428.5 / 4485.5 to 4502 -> 0.7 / 2.16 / 2.17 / 2.32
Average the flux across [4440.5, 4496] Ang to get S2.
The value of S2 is 2.21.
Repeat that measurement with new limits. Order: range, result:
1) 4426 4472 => 2.2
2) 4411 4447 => 2.17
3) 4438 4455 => 2.21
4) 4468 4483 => 2.17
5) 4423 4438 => 2.19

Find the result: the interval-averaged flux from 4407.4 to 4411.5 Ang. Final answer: 2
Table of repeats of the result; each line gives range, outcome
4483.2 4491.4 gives 2.2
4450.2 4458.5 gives 2.27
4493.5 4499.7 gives 2.4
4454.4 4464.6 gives 2.2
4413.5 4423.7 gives 2.21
